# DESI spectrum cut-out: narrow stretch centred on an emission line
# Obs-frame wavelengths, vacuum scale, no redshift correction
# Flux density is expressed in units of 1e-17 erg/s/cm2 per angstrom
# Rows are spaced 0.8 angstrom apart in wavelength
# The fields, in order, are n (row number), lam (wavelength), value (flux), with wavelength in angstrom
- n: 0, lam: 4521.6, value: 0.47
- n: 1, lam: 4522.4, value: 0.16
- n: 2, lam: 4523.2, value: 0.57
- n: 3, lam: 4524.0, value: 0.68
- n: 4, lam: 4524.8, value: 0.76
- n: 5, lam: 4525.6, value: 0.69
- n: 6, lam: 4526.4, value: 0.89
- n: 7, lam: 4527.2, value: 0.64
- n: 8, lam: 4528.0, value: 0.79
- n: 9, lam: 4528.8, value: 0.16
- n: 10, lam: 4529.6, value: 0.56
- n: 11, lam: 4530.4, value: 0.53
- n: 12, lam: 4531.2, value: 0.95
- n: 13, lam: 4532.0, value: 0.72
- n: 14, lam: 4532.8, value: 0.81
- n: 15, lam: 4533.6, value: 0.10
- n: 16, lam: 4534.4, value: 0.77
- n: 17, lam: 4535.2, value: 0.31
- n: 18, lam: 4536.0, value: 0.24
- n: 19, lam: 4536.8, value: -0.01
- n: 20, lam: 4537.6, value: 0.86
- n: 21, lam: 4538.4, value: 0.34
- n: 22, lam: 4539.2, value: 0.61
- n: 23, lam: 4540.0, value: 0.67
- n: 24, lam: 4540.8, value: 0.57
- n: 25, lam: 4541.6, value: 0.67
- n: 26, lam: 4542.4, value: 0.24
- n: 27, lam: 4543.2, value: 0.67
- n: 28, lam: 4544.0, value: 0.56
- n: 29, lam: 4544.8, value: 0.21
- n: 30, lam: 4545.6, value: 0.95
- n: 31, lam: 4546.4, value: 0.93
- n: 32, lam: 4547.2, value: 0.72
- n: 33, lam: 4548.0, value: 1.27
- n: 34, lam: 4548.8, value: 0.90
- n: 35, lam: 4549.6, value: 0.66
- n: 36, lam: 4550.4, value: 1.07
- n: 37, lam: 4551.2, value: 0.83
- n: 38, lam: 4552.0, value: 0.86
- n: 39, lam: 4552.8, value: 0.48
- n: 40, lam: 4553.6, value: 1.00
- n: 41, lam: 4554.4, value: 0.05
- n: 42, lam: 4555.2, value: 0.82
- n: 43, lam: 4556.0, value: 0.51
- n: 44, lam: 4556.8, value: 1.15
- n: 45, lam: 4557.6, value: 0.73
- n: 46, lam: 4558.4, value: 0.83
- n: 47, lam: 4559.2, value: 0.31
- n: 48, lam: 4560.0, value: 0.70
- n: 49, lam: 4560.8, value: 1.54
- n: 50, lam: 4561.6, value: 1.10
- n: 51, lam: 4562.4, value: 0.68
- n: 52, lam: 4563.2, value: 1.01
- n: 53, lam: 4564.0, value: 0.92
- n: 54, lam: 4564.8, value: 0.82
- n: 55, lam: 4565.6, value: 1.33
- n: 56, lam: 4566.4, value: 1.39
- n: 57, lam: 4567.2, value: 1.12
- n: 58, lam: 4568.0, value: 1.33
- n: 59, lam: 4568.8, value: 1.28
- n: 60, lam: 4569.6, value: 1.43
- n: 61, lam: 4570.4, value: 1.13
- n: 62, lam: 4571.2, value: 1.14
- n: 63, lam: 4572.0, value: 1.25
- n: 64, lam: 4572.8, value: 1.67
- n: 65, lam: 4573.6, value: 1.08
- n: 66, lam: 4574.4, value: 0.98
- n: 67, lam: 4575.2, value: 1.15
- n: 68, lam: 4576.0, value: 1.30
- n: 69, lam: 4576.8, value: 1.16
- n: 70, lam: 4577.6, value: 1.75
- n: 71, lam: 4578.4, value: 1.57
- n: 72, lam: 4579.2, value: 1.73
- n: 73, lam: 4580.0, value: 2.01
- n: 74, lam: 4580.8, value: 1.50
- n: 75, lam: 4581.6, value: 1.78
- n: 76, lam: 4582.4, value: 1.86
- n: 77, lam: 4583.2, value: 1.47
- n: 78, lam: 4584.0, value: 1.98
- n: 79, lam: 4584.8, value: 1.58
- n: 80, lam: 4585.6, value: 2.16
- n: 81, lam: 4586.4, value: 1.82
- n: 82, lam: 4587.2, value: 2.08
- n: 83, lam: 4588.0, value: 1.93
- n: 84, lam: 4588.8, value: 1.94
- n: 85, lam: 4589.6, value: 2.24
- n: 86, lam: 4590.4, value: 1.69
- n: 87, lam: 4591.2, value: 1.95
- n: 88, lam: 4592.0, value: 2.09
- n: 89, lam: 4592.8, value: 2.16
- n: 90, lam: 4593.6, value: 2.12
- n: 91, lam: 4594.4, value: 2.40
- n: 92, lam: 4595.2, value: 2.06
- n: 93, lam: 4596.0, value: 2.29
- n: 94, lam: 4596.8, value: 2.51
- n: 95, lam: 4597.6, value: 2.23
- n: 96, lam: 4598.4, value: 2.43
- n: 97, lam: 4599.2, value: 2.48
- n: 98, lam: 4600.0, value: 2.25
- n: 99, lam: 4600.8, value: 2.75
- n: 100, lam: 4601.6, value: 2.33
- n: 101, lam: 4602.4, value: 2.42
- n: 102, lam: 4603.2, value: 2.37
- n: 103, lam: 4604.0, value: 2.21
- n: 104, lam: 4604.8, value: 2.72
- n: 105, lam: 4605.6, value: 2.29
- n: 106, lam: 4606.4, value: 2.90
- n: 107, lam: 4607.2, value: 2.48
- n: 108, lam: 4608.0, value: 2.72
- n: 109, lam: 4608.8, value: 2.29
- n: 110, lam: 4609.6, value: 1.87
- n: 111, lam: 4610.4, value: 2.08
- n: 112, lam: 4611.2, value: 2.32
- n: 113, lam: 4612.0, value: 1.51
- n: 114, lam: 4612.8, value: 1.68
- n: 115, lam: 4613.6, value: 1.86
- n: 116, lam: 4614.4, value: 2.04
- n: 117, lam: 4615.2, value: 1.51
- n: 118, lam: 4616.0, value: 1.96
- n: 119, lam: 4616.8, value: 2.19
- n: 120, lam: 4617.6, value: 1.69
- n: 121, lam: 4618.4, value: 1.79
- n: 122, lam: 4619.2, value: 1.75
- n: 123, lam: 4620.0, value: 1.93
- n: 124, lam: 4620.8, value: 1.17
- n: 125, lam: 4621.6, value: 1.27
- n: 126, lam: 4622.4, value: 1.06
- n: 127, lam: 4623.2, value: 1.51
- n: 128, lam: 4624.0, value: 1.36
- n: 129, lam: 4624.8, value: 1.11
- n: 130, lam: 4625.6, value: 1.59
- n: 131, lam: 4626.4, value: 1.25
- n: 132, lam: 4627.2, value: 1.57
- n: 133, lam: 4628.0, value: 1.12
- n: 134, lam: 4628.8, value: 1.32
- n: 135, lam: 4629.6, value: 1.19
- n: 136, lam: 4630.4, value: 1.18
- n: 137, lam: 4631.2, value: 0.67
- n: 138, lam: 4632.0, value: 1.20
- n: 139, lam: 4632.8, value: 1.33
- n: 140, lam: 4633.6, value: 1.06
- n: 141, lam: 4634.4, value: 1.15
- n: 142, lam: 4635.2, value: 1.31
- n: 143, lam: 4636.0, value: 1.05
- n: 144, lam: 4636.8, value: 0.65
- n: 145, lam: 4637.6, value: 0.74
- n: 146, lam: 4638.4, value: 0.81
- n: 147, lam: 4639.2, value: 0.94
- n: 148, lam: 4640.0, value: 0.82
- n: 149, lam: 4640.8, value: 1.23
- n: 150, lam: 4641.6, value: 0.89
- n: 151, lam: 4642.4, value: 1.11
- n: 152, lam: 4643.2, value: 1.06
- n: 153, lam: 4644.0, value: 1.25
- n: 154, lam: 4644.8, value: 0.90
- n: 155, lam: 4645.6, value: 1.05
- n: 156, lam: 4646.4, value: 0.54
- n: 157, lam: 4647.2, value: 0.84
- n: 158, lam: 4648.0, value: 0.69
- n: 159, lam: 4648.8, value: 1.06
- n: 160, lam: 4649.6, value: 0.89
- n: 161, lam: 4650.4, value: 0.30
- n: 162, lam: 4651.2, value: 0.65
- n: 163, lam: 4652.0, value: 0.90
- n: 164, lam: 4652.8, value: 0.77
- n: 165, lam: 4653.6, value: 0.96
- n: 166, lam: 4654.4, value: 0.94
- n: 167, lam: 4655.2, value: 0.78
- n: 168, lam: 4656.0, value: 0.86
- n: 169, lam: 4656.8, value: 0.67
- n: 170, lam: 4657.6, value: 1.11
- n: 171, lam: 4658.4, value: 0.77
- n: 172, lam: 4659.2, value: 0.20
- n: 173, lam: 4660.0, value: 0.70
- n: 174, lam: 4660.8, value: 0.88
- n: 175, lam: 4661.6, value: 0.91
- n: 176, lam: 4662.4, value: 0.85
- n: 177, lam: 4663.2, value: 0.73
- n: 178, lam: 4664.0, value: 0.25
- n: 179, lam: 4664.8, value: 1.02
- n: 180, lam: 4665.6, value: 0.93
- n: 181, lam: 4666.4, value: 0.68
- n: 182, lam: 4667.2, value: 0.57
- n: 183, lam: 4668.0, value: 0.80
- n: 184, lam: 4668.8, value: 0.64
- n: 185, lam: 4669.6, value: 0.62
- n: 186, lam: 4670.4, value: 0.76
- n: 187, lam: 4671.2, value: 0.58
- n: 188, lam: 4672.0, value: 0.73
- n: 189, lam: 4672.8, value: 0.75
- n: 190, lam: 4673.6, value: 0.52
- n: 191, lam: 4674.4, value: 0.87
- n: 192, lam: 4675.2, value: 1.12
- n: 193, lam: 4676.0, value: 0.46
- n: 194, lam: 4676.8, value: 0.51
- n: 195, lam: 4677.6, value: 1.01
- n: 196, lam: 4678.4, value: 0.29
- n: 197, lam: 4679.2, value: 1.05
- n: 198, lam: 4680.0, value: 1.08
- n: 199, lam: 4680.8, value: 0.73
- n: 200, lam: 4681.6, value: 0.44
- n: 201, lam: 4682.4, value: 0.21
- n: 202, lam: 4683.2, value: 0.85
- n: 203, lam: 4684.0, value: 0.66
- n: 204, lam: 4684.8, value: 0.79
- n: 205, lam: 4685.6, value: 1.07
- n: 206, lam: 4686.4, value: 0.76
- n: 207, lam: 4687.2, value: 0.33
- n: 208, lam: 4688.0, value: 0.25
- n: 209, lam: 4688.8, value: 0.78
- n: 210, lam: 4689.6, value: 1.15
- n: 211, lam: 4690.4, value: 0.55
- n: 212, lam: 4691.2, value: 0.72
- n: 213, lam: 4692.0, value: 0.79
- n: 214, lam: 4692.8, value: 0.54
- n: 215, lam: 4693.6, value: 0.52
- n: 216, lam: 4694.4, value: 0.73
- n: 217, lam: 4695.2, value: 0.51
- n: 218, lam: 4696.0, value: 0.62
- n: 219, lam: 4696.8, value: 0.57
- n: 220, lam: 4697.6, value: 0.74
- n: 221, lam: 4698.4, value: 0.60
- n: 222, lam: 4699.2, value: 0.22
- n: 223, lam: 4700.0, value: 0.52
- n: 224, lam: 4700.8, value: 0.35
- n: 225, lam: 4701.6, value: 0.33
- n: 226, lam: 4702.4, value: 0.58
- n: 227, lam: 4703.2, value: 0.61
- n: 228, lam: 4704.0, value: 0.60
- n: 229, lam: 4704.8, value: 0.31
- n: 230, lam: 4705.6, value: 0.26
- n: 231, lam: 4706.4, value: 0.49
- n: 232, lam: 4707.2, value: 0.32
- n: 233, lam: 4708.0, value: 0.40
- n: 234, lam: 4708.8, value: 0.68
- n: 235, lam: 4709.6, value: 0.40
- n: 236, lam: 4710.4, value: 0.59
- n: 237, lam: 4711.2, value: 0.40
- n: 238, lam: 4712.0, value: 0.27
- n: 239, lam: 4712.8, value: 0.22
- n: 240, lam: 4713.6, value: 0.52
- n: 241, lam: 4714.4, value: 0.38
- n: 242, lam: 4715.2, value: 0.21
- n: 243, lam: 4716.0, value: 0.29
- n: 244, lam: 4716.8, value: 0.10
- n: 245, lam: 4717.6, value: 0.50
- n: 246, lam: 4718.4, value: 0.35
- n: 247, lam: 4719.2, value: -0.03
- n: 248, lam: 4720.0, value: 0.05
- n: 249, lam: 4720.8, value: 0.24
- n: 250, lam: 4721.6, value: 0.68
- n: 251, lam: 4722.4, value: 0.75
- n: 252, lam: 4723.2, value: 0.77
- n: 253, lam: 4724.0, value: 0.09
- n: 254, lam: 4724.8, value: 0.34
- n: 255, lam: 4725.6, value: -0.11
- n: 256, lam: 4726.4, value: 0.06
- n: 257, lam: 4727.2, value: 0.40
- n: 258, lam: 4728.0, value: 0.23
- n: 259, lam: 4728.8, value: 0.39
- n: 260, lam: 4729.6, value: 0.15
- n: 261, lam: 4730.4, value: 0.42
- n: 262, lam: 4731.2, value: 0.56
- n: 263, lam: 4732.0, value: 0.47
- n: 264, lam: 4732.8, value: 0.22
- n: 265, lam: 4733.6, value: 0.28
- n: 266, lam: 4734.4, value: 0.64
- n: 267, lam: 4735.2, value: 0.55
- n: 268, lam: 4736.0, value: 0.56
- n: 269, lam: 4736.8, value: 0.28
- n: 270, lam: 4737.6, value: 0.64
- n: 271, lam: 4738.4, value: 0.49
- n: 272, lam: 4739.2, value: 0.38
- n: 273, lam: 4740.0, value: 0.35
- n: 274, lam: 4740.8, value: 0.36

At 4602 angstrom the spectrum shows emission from C IV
